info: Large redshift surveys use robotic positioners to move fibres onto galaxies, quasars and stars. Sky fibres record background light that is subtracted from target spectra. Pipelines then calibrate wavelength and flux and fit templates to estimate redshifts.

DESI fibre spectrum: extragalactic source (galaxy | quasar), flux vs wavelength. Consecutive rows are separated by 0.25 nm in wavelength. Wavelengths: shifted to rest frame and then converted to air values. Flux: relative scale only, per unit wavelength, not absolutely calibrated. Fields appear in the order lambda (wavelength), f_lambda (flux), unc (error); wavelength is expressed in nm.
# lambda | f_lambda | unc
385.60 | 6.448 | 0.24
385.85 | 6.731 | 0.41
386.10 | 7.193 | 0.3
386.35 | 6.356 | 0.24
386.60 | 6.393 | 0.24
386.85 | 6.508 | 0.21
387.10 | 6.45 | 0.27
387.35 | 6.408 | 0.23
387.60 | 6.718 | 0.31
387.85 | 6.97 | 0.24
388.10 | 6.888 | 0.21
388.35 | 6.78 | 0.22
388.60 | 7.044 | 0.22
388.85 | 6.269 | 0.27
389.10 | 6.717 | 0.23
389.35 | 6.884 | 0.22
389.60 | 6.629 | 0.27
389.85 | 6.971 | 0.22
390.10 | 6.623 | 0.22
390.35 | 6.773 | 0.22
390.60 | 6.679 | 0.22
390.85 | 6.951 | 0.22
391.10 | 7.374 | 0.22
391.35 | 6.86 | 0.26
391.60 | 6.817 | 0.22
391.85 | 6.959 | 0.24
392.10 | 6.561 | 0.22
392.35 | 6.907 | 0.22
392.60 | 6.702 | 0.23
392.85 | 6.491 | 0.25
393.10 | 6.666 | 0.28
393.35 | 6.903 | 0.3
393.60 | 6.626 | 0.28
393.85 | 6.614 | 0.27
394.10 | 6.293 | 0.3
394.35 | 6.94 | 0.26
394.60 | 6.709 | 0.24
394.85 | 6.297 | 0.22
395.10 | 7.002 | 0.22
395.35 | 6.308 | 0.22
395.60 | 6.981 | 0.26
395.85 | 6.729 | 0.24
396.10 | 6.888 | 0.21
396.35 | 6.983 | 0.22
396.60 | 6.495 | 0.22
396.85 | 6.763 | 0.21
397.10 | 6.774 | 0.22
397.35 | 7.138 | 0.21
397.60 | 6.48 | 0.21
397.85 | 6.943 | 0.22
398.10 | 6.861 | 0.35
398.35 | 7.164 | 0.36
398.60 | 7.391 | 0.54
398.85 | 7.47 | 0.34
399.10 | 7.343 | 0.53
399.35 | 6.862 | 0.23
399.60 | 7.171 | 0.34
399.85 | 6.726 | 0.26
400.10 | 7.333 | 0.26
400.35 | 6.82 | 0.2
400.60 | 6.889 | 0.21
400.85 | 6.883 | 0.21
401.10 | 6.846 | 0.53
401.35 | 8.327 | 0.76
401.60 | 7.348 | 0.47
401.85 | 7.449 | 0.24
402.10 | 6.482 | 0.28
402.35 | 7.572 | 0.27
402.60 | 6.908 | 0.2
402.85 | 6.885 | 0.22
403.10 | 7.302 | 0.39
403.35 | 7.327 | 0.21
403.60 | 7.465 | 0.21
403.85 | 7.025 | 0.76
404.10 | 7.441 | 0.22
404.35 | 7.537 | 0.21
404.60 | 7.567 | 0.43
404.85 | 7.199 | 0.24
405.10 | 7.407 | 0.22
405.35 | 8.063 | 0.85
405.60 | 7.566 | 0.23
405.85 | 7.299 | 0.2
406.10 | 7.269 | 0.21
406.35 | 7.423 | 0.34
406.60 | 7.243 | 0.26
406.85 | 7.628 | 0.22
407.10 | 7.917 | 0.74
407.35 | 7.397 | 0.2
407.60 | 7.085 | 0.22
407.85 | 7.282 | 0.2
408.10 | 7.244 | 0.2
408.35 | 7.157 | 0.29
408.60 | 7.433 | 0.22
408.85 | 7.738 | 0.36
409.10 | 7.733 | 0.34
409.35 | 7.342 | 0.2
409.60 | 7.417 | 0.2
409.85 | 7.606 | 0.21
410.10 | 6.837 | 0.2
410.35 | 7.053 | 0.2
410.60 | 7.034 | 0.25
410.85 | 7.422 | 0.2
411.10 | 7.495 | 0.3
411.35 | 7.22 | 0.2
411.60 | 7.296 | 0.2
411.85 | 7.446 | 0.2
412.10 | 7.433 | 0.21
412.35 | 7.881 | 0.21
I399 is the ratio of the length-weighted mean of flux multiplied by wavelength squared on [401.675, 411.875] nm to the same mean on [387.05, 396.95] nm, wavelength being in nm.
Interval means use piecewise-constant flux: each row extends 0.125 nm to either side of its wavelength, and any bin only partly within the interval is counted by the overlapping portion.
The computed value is 1.17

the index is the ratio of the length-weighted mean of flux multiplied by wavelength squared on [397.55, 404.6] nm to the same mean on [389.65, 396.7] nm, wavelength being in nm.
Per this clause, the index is 1.10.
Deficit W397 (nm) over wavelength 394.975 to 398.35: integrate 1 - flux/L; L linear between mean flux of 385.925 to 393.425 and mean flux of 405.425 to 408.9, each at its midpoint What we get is 0.10 nm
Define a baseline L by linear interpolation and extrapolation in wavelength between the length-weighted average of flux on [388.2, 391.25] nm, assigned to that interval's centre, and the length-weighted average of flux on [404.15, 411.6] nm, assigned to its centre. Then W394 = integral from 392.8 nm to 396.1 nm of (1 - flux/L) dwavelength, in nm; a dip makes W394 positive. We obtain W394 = 0.138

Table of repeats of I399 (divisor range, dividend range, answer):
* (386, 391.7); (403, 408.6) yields 1.19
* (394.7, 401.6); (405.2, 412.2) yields 1.12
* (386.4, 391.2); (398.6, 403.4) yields 1.13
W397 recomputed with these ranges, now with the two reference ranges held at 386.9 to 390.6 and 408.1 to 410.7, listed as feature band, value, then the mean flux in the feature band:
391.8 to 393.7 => 0.03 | 6.72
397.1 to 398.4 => 0.02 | 6.89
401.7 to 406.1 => -0.09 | 7.32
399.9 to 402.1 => -0.03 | 7.18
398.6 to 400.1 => -0.03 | 7.16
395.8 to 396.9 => 0.03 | 6.78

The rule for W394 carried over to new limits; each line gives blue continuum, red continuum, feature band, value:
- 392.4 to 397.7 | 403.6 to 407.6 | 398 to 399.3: -0.05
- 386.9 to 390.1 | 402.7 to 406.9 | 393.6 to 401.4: 0.21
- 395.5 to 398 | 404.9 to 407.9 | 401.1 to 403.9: -0.03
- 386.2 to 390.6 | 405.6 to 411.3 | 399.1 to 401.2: 0.03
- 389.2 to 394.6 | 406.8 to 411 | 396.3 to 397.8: 0.04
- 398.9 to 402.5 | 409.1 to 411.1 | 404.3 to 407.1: -0.10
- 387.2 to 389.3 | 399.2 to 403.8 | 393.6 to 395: 0.07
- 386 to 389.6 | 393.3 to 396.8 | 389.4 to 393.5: -0.07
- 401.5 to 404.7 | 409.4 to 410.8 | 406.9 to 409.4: -0.08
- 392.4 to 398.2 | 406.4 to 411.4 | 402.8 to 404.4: -0.04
